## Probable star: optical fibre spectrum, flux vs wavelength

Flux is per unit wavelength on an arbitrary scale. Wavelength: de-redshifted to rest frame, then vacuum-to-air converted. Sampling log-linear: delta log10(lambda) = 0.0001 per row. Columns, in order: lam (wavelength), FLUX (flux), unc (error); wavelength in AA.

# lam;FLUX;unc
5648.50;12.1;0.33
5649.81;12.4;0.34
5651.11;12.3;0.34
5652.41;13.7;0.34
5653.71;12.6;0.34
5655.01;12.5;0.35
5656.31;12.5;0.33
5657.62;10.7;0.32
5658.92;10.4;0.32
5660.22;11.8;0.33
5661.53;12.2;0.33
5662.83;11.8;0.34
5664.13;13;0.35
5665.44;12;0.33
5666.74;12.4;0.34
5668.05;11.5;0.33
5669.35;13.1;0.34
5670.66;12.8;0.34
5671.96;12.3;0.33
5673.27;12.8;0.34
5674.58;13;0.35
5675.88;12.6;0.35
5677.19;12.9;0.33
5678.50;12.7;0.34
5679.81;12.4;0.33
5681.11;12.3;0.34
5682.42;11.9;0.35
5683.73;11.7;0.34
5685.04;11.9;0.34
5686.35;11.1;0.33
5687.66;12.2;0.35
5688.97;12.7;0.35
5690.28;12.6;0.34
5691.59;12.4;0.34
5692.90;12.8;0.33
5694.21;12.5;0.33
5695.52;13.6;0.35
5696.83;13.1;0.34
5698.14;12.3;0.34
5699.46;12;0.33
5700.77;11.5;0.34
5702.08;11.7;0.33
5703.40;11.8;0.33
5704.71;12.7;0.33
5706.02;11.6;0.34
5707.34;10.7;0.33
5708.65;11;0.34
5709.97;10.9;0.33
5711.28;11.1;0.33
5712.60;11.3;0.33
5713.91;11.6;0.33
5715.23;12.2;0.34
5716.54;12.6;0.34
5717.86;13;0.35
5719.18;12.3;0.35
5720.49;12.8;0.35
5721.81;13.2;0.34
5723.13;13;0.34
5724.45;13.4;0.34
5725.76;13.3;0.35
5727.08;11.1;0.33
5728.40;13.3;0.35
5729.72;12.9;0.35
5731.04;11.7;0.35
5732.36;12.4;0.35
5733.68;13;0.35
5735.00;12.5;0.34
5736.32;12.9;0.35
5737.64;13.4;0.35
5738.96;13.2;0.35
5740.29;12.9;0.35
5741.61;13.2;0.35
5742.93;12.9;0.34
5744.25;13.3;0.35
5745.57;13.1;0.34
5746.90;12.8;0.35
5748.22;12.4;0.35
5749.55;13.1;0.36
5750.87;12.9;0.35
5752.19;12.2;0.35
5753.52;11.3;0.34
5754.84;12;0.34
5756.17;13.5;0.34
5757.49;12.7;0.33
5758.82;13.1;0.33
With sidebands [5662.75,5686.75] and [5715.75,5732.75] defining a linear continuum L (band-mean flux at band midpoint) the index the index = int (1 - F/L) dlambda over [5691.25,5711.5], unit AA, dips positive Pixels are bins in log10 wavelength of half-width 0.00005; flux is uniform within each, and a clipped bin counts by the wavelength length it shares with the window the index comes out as 0.9 AA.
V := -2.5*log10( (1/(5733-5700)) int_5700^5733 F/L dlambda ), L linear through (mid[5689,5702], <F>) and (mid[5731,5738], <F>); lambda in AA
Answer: 0.04 mag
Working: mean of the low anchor 12.5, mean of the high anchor 12.7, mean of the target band 12.1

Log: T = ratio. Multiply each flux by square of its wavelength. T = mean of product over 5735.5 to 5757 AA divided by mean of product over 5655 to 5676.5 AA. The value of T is 1.08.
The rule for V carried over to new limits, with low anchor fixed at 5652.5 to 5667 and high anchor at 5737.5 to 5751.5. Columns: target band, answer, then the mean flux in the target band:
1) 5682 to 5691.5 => 0.028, 12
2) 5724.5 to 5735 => 0.022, 12.6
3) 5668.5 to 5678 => -0.048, 12.8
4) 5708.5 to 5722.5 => 0.056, 12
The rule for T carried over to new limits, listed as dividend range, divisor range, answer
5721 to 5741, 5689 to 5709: 1.06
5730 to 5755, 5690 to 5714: 1.08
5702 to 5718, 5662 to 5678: 0.95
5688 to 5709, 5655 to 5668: 1.04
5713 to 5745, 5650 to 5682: 1.06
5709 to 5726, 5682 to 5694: 1.02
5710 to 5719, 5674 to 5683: 0.96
